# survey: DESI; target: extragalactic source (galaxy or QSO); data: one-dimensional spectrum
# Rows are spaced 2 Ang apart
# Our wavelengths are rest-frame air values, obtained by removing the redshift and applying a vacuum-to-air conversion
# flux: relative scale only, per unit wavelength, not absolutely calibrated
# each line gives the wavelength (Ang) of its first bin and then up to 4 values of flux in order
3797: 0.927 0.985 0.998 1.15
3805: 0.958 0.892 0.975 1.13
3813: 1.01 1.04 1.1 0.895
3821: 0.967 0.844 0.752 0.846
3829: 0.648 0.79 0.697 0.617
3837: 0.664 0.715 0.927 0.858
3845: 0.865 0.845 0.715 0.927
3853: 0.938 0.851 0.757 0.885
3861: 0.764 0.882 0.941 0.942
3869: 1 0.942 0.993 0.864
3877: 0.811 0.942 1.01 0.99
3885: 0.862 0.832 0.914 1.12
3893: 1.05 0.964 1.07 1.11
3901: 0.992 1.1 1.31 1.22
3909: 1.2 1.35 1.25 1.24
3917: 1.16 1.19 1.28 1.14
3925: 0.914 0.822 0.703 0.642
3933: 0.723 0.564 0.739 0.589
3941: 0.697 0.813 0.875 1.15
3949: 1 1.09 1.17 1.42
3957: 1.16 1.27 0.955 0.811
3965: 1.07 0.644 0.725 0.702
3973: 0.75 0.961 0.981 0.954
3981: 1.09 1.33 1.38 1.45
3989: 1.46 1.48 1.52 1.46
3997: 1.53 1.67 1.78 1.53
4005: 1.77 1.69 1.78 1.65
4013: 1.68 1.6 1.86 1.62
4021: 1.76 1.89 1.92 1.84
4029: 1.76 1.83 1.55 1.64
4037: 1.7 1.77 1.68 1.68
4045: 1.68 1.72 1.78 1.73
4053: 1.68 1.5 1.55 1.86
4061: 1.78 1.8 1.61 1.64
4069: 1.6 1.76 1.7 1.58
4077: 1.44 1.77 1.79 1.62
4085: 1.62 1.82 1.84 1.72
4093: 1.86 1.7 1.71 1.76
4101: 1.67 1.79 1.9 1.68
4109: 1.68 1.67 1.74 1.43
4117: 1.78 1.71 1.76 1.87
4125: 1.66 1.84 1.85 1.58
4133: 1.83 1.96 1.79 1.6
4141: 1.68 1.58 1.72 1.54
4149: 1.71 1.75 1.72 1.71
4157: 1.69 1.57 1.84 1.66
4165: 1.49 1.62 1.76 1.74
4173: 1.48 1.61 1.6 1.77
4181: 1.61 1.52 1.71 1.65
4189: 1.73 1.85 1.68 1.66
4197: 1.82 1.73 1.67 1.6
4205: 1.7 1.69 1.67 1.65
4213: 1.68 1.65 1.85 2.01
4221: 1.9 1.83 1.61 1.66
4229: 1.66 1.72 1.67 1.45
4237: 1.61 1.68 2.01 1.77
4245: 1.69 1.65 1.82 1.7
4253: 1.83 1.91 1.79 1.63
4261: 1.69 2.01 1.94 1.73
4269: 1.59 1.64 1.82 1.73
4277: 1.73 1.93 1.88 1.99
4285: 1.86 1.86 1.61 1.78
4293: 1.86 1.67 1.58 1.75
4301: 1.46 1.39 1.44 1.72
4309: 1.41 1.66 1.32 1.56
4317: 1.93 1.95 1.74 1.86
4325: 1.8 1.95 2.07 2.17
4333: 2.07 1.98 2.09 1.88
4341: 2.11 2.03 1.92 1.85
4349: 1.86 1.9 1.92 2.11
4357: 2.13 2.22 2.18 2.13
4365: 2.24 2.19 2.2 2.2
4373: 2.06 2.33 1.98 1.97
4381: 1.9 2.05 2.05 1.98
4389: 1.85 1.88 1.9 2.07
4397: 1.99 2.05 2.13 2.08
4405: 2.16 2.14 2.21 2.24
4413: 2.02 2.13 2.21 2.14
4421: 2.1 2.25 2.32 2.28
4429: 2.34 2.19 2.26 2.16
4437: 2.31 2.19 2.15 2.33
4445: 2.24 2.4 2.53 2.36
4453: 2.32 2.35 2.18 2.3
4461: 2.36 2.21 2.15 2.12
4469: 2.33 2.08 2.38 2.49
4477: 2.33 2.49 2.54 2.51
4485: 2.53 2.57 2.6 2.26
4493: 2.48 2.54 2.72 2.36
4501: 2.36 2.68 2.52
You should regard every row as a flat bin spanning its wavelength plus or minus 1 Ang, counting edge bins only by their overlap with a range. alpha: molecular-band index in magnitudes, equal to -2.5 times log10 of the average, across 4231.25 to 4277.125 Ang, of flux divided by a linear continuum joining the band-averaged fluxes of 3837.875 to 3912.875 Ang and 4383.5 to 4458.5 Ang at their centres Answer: 0.04 mag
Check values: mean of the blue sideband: 0.961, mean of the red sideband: 2.18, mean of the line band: 1.74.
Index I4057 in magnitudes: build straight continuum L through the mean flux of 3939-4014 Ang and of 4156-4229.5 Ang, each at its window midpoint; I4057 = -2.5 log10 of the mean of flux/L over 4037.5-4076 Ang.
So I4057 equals -0.21 mag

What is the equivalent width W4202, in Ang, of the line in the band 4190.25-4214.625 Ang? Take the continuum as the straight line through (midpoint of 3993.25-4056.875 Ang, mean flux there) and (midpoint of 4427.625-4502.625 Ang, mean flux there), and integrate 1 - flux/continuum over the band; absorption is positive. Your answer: 3.3 Ang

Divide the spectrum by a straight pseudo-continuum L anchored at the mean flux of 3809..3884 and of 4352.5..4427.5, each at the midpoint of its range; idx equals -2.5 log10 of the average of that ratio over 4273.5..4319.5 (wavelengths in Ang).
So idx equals 0.12 mag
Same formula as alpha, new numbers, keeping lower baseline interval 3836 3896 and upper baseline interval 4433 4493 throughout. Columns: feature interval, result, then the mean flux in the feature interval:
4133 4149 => -0.098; 1.71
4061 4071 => -0.219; 1.68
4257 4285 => 0.046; 1.8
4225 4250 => 0.060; 1.7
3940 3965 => 0.068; 1.04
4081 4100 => -0.210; 1.74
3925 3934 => 0.370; 0.744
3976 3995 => -0.104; 1.3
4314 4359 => 0.042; 1.96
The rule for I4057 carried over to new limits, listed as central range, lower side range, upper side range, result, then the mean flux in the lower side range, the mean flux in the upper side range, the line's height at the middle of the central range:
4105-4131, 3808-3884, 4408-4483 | -0.14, 0.877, 2.27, 1.51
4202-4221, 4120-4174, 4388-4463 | 0.05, 1.7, 2.19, 1.82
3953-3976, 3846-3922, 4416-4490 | 0.23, 1.01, 2.31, 1.19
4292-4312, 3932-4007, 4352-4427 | 0.19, 1.12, 2.1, 1.9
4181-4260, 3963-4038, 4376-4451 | 0.06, 1.45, 2.14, 1.82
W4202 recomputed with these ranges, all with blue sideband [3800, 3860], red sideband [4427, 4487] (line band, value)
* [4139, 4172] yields -1.0 Ang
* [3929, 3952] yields 6.7 Ang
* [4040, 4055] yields -3.5 Ang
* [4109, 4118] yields -0.8 Ang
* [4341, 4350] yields 0.5 Ang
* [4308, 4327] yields 2.8 Ang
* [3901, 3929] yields -2.0 Ang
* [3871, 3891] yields 1.4 Ang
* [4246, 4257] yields 0.4 Ang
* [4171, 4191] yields 0.4 Ang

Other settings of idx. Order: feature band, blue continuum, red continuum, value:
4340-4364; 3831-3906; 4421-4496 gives 0.024 mag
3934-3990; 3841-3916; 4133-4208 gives 0.193 mag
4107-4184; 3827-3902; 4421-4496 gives -0.081 mag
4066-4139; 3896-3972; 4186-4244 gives -0.204 mag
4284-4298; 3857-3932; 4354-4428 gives 0.085 mag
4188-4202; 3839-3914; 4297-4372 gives -0.077 mag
